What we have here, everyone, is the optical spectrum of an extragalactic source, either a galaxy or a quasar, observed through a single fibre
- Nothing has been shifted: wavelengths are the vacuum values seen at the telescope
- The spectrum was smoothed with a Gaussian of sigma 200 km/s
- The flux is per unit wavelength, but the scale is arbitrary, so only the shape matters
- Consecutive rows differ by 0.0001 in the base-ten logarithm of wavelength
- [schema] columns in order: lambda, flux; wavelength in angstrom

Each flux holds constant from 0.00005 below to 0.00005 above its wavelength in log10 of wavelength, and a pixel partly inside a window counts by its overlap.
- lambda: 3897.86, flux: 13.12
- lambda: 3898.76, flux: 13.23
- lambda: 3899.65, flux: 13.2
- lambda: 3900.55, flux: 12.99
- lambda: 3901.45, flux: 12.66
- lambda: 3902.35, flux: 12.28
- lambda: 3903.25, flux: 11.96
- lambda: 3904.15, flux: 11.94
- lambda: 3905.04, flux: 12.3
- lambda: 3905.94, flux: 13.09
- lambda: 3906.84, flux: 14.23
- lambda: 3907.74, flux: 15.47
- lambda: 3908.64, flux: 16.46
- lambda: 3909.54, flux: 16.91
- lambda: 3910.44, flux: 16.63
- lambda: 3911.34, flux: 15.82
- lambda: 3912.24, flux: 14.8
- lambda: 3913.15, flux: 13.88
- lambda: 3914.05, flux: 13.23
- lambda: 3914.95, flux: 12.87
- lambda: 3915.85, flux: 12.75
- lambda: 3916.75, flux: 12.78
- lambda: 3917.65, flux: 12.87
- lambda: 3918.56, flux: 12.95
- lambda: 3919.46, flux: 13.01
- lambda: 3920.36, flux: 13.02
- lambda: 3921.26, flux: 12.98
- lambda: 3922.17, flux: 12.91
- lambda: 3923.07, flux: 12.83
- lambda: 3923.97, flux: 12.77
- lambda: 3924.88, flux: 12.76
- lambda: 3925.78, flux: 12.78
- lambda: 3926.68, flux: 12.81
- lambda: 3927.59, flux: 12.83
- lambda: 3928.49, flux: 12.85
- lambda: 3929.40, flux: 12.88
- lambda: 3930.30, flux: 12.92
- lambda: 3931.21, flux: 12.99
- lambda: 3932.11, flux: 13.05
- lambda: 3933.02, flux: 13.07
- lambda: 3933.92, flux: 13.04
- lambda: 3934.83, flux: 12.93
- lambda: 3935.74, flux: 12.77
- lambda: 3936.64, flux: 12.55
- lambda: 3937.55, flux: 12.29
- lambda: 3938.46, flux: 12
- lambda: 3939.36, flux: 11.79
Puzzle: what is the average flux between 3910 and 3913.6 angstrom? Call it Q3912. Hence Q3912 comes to 15.2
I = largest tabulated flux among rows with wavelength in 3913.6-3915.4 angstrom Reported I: 13.23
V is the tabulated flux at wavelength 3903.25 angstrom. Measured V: 11.96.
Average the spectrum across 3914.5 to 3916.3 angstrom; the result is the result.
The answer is 12.8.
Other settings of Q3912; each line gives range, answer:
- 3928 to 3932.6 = 12.9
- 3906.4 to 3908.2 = 14.9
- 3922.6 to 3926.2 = 12.8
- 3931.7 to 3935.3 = 13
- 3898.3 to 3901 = 13.2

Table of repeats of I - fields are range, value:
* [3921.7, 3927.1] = 12.91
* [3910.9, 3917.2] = 15.82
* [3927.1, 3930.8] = 12.92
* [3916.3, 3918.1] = 12.87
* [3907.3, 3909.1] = 16.46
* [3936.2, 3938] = 12.55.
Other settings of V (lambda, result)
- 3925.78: 12.78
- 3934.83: 12.93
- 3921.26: 12.98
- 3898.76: 13.23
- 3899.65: 13.2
